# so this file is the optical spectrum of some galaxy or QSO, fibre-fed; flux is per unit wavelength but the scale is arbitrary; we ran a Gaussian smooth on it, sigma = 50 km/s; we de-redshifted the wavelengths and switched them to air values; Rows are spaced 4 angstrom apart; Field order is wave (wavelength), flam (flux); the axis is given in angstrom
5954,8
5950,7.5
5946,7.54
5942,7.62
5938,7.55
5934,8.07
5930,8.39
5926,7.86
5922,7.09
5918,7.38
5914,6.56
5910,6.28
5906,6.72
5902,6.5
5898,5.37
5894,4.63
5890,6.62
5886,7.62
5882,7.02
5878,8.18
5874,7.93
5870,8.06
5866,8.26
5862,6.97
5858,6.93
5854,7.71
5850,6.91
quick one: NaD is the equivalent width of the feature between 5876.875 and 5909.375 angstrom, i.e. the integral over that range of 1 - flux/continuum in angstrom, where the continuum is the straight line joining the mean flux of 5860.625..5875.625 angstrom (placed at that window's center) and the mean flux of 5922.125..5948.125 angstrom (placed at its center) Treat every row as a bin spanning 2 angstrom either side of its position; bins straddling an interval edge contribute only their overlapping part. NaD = 5.4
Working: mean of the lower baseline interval 7.84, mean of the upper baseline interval 7.78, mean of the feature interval 6.53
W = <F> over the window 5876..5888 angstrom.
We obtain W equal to 7.61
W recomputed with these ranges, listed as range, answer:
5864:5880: 8.11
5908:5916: 6.42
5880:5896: 6.47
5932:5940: 7.81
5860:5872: 7.76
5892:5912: 5.9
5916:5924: 7.23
